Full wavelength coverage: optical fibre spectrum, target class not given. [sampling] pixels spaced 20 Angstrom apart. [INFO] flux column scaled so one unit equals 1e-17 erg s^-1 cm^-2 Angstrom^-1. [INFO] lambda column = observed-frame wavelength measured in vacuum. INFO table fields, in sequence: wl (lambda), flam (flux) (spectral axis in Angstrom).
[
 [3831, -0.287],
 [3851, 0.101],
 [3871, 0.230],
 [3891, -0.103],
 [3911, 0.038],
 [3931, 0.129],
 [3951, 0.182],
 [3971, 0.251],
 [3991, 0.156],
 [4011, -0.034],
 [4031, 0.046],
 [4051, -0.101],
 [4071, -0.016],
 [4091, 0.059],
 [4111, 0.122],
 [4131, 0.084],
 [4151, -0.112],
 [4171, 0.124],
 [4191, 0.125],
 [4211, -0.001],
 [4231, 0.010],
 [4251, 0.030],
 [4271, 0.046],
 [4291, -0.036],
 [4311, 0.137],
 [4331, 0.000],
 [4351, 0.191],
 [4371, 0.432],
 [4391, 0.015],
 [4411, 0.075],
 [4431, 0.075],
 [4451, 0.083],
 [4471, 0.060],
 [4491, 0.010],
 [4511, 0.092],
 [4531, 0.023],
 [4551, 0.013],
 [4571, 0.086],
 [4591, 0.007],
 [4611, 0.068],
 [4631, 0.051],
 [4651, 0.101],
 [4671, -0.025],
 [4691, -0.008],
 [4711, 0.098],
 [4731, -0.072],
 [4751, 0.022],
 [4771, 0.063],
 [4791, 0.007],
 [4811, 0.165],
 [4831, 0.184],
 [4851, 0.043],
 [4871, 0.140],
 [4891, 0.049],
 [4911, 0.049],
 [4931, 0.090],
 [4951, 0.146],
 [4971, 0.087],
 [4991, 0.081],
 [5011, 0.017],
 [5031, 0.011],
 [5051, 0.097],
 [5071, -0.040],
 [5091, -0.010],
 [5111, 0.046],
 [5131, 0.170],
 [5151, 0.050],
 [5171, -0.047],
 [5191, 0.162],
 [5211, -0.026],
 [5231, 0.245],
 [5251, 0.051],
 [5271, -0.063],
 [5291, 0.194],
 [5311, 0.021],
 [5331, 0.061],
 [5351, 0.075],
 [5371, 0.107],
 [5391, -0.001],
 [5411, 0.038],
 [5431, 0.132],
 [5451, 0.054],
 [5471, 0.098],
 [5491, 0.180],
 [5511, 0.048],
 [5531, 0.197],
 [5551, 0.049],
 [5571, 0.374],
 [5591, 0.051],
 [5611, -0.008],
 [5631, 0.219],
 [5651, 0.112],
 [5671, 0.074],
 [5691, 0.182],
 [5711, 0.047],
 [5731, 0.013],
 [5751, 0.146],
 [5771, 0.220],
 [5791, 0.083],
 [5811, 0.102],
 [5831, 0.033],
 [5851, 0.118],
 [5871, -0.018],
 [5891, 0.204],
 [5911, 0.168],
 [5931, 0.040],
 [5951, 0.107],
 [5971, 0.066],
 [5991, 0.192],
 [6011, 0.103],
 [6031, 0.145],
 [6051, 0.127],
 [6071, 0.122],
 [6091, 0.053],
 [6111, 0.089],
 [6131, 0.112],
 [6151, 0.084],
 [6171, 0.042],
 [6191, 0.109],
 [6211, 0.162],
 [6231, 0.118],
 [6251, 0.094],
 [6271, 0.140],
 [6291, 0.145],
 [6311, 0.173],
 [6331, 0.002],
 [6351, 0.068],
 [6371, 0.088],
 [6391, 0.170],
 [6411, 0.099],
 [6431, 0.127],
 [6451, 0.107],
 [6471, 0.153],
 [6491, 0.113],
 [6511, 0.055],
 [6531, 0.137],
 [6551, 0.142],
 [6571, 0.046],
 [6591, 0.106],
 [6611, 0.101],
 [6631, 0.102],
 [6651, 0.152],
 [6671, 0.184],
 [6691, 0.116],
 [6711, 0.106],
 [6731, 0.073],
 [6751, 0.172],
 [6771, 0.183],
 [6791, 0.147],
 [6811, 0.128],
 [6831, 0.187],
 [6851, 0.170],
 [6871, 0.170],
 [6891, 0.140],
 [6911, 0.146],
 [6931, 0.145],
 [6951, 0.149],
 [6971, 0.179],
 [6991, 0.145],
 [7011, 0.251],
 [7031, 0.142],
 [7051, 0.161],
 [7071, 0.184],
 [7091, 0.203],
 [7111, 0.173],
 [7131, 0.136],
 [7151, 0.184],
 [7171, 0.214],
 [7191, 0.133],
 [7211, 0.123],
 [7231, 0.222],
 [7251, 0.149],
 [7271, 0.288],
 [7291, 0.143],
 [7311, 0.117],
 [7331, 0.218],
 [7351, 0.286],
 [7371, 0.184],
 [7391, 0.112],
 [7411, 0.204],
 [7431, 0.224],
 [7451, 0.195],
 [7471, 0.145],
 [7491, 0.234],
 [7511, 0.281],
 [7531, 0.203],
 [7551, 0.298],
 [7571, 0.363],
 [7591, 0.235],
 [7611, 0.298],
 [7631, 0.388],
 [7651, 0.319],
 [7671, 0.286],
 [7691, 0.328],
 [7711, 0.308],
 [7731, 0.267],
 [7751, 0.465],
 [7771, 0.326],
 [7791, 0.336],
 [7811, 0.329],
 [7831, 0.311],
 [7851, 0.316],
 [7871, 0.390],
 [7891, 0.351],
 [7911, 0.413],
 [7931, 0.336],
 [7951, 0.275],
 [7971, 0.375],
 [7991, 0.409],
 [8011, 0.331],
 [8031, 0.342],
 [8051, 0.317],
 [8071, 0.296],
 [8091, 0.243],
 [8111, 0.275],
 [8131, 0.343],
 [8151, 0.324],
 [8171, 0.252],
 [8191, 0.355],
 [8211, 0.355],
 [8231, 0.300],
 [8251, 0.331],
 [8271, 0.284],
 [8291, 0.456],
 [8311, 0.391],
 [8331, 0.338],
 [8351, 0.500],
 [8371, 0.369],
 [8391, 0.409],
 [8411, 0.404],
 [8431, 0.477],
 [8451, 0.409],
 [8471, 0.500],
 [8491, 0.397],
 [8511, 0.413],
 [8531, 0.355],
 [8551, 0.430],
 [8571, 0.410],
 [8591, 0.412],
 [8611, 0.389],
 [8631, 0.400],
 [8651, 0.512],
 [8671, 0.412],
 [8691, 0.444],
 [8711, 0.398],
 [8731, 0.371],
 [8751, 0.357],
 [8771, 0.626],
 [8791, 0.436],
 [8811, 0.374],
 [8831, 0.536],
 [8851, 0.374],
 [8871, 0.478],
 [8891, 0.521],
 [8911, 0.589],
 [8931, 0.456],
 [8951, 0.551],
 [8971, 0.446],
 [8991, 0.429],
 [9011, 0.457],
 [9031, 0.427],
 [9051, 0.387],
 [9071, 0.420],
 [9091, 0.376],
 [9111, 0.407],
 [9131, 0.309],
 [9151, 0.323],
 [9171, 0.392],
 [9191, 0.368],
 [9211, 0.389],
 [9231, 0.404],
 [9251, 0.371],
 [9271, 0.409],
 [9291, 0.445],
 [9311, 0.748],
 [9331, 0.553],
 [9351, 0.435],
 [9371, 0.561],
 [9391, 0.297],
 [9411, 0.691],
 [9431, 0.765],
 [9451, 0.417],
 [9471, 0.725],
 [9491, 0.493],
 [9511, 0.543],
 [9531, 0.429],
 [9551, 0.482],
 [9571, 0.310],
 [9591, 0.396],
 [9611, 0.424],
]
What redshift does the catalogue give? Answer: 0.88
